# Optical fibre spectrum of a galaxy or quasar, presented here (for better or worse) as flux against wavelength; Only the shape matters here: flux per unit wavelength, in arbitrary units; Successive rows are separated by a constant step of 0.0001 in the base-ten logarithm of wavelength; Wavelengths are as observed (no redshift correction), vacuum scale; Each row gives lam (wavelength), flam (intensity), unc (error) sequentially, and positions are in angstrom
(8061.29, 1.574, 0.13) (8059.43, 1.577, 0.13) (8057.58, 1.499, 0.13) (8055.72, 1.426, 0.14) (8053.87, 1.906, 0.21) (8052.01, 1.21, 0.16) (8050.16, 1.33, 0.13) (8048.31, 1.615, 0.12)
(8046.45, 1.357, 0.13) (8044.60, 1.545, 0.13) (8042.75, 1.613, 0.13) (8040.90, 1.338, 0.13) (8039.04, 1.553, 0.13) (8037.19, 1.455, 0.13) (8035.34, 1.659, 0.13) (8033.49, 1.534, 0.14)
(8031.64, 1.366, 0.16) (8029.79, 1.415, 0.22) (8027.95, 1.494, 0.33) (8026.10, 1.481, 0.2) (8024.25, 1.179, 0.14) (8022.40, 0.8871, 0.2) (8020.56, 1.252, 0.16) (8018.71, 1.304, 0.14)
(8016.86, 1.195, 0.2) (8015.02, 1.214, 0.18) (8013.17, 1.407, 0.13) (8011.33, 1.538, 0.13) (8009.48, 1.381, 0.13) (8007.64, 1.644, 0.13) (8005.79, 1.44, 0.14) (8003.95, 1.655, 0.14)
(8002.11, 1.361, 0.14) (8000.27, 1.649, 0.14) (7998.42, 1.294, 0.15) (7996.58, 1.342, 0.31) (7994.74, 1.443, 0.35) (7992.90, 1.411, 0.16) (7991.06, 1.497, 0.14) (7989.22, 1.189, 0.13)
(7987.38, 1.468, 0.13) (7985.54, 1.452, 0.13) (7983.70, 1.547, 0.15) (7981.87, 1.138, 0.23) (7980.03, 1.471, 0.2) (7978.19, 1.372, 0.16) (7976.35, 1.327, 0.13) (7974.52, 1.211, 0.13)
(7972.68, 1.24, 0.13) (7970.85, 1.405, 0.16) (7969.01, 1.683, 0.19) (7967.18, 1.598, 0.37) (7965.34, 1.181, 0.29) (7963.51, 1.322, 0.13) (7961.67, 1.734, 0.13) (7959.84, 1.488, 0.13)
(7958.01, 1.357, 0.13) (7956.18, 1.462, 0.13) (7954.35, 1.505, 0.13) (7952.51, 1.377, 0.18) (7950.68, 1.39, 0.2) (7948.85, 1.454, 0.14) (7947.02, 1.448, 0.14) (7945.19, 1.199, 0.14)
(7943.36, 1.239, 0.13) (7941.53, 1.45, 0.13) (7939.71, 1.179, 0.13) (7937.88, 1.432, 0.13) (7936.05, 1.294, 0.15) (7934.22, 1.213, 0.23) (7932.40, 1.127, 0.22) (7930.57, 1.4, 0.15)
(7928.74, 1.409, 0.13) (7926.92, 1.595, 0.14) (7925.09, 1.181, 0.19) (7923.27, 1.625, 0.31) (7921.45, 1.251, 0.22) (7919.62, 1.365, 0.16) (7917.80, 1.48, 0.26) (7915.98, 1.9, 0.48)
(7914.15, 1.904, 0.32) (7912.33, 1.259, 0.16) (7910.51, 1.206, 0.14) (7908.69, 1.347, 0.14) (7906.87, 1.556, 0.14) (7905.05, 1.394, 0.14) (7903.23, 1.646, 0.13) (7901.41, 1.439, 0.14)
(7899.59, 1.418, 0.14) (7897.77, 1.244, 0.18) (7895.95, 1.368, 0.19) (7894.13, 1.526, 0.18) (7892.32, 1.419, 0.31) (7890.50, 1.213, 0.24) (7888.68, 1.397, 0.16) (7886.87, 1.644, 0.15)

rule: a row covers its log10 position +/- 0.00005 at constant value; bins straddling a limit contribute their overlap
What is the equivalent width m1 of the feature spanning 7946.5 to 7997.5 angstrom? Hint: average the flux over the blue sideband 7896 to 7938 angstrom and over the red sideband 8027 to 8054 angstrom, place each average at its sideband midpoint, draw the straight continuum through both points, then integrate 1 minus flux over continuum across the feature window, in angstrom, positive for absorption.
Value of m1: 1.26 angstrom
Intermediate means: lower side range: 1.42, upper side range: 1.48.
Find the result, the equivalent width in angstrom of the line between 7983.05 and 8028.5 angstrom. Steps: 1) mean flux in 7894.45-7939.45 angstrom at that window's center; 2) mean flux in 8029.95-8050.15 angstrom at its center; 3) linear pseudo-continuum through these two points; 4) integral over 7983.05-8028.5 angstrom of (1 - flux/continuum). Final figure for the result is 2.58 angstrom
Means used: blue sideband 1.42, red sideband 1.49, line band 1.39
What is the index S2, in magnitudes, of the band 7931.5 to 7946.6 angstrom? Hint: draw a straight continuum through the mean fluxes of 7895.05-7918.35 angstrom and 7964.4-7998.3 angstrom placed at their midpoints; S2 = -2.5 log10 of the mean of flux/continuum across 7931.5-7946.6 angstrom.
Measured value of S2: 0.13 mag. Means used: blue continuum 1.47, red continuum 1.39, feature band 1.27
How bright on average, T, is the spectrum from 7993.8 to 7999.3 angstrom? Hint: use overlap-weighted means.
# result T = 1.36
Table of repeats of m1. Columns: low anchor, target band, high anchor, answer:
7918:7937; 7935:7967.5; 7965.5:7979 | -0.4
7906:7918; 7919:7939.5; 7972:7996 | 1.9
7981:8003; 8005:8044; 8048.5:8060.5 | 1.4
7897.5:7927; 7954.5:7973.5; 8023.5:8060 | 0.2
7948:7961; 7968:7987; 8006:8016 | 0.7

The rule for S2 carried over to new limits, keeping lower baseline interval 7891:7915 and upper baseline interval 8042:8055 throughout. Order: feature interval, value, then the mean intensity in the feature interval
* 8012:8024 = 0.22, 1.22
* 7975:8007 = 0.05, 1.41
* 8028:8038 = 0.01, 1.49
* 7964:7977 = 0.07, 1.38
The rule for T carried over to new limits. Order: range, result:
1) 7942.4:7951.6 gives 1.35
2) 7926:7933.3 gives 1.38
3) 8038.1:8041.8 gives 1.44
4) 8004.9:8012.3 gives 1.5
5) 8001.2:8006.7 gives 1.49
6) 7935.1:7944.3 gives 1.32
